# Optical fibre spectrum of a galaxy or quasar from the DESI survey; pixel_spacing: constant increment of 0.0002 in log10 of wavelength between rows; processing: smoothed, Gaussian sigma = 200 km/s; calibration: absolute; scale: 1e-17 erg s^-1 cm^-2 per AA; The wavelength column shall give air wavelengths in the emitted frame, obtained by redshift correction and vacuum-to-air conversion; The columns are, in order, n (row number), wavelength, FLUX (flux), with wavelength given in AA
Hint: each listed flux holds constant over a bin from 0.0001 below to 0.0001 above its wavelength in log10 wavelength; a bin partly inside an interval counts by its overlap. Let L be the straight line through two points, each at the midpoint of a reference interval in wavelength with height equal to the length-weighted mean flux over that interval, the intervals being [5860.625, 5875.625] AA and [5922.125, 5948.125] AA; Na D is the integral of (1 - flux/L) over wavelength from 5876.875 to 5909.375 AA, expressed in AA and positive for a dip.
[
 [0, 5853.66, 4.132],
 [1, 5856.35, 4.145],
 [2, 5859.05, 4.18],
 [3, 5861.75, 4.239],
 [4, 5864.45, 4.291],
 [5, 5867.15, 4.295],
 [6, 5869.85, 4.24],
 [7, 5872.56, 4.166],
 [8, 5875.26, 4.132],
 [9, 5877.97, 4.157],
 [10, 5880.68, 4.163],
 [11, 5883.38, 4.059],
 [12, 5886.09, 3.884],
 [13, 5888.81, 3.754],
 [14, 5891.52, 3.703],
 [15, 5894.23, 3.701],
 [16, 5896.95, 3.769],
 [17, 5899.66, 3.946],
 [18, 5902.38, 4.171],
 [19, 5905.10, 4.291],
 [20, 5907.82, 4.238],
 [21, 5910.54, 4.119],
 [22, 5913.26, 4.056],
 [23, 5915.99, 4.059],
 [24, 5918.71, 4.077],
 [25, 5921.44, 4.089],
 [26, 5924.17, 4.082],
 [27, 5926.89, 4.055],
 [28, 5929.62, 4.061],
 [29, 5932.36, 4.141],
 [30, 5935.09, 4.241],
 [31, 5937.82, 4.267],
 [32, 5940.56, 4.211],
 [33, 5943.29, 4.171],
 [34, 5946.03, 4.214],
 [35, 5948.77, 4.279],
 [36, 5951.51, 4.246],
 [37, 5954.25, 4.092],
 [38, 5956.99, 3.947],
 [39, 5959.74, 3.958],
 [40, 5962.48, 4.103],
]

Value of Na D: 1.7 AA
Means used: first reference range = 4.23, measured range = 3.99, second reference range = 4.16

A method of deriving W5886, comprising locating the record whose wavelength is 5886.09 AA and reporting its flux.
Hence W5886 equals 3.884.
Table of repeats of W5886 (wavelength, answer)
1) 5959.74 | 3.958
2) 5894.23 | 3.701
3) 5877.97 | 4.157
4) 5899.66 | 3.946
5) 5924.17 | 4.082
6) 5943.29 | 4.171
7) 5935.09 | 4.241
